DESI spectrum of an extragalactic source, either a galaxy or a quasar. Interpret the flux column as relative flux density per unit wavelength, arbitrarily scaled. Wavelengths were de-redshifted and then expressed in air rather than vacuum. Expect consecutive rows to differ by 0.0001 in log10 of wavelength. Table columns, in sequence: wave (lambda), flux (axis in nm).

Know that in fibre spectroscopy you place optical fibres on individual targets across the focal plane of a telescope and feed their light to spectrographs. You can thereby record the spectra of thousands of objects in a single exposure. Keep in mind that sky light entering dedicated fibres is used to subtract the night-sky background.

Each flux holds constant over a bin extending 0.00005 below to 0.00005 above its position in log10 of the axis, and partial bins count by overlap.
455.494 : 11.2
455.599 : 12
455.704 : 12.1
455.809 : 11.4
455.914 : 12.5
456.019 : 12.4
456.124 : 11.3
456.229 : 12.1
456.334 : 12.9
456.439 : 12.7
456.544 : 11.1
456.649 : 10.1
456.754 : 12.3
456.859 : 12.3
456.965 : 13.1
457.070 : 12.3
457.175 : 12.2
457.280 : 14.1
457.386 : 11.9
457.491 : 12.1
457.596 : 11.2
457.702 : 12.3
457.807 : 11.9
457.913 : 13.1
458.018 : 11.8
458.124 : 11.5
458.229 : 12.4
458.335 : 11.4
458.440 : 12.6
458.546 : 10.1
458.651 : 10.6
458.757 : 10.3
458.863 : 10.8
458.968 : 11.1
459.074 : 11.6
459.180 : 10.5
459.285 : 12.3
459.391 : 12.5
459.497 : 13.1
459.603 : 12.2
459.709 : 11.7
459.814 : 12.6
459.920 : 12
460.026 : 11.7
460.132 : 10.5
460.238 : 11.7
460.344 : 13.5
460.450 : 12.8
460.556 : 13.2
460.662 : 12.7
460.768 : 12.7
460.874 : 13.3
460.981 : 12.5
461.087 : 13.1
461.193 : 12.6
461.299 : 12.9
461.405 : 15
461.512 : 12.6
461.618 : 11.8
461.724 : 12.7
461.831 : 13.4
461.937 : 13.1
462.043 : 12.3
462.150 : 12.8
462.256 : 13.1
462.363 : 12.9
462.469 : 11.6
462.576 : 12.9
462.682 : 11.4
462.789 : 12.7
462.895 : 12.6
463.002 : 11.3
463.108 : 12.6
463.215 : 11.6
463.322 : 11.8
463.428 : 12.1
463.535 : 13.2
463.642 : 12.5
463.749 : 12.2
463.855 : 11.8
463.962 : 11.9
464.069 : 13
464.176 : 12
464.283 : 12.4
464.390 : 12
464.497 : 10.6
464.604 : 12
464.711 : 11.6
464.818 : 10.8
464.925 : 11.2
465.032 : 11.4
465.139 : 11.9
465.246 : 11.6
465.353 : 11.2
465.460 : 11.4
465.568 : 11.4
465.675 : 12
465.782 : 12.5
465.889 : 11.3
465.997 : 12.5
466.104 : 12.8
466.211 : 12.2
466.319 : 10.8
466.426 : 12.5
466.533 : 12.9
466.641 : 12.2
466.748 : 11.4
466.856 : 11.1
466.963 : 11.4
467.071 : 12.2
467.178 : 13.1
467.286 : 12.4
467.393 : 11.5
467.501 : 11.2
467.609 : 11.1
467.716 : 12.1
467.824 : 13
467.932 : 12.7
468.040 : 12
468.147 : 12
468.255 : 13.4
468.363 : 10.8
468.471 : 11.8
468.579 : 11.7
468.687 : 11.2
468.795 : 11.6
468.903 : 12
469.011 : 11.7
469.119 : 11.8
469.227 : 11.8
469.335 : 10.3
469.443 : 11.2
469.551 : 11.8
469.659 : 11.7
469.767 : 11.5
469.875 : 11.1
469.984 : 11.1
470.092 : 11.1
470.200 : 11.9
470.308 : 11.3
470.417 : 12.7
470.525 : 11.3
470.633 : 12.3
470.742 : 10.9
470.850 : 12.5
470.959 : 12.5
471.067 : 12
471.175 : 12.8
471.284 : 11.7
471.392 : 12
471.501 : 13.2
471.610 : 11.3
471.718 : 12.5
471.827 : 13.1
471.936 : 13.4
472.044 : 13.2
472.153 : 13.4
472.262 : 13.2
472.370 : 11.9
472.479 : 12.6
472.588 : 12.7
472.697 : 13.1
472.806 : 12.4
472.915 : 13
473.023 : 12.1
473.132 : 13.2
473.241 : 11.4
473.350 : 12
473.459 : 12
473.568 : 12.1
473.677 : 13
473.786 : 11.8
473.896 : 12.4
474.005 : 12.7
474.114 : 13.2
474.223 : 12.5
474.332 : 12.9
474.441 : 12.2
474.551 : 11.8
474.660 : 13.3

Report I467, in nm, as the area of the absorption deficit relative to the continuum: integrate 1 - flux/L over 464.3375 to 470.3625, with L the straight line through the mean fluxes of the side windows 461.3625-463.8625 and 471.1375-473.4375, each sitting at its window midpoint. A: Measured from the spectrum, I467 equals 0.388 nm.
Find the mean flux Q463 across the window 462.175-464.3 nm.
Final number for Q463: 12.3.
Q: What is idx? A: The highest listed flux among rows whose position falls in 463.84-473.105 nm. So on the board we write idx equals 13.4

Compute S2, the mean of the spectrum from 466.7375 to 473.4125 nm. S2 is 12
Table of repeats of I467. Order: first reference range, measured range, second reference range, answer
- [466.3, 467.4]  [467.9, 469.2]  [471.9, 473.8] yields 0.03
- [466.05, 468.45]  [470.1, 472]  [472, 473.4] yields 0.04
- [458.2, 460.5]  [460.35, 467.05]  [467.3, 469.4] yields -0.27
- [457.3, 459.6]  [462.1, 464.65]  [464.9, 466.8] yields -0.09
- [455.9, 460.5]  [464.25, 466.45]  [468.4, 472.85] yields 0.05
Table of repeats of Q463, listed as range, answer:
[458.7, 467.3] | 12.1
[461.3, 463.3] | 12.6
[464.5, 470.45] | 11.7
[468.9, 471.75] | 11.8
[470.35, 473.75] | 12.4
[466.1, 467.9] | 12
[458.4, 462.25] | 12.3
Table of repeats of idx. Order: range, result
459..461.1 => 13.5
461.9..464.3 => 13.2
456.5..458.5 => 14.1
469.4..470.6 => 12.7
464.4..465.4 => 12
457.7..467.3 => 15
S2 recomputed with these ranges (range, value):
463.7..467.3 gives 11.9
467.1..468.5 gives 12.1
